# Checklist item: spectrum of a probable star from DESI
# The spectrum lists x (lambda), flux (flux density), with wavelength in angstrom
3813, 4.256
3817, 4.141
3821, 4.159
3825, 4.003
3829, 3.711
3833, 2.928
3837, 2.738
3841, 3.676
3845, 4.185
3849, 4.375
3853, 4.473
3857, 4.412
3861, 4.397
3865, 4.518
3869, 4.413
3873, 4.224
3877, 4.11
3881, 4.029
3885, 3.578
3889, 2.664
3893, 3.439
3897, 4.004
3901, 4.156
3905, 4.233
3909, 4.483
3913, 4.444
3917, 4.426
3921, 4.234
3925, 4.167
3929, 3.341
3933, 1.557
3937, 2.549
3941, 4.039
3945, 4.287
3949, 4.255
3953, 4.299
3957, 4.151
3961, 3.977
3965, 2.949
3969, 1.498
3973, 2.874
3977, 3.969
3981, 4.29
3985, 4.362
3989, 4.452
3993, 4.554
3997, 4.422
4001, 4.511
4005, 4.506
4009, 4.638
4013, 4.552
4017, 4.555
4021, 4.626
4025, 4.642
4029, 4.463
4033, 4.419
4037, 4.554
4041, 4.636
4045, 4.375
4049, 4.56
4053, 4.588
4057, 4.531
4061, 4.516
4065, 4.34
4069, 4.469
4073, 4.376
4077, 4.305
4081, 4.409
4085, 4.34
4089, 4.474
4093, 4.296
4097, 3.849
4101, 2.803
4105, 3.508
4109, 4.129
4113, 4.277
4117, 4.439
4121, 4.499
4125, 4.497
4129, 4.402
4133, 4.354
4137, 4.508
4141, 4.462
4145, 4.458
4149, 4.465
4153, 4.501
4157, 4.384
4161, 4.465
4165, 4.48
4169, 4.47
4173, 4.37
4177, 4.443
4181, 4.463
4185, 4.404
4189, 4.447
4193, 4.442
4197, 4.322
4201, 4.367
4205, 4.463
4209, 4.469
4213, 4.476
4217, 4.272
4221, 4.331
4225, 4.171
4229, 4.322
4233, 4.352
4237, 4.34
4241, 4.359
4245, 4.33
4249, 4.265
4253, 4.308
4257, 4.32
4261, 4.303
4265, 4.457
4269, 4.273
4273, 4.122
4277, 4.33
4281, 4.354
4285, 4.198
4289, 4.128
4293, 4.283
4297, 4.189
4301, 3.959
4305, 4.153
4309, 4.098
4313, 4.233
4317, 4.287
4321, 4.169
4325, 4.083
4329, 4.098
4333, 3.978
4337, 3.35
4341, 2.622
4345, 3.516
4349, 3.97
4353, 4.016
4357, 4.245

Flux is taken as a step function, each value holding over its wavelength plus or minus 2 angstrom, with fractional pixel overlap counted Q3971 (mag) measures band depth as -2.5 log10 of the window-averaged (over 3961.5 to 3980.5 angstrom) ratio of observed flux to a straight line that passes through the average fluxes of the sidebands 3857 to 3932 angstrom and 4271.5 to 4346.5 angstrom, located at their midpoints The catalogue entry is 0.31 mag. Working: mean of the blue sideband 4.02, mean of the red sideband 4.01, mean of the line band 3.03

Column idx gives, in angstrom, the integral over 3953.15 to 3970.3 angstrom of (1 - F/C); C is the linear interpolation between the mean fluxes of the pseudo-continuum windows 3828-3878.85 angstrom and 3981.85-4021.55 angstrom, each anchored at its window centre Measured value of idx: 4.1 angstrom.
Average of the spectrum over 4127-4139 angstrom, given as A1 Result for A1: 4.42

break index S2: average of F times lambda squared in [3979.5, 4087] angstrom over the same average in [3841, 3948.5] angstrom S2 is 1.22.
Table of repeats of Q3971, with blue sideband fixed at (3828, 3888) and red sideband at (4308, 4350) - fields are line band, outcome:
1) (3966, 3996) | 0.06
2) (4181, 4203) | -0.14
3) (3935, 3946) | 0.11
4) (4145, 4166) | -0.15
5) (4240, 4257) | -0.12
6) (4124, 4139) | -0.14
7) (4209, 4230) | -0.12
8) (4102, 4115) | 0.01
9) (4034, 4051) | -0.16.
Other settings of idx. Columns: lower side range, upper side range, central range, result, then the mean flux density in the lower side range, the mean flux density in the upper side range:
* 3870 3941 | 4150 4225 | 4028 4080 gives -4.6 angstrom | 3.76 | 4.41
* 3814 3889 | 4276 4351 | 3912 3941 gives 3.2 angstrom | 3.97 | 4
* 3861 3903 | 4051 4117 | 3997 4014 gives -1.8 angstrom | 3.94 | 4.21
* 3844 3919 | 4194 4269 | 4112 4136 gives -0.8 angstrom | 4.13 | 4.35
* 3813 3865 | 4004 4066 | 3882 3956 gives 7.1 angstrom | 3.97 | 4.53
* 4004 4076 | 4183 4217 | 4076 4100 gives 1.4 angstrom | 4.52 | 4.41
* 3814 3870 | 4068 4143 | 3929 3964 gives 4.2 angstrom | 4.01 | 4.23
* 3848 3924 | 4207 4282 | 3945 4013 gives 2.9 angstrom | 4.13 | 4.32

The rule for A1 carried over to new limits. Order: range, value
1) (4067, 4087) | 4.38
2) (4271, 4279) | 4.23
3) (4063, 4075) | 4.4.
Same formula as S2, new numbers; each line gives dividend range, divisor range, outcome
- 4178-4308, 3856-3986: 1.32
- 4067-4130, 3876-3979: 1.24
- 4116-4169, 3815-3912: 1.29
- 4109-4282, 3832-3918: 1.28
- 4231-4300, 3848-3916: 1.26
